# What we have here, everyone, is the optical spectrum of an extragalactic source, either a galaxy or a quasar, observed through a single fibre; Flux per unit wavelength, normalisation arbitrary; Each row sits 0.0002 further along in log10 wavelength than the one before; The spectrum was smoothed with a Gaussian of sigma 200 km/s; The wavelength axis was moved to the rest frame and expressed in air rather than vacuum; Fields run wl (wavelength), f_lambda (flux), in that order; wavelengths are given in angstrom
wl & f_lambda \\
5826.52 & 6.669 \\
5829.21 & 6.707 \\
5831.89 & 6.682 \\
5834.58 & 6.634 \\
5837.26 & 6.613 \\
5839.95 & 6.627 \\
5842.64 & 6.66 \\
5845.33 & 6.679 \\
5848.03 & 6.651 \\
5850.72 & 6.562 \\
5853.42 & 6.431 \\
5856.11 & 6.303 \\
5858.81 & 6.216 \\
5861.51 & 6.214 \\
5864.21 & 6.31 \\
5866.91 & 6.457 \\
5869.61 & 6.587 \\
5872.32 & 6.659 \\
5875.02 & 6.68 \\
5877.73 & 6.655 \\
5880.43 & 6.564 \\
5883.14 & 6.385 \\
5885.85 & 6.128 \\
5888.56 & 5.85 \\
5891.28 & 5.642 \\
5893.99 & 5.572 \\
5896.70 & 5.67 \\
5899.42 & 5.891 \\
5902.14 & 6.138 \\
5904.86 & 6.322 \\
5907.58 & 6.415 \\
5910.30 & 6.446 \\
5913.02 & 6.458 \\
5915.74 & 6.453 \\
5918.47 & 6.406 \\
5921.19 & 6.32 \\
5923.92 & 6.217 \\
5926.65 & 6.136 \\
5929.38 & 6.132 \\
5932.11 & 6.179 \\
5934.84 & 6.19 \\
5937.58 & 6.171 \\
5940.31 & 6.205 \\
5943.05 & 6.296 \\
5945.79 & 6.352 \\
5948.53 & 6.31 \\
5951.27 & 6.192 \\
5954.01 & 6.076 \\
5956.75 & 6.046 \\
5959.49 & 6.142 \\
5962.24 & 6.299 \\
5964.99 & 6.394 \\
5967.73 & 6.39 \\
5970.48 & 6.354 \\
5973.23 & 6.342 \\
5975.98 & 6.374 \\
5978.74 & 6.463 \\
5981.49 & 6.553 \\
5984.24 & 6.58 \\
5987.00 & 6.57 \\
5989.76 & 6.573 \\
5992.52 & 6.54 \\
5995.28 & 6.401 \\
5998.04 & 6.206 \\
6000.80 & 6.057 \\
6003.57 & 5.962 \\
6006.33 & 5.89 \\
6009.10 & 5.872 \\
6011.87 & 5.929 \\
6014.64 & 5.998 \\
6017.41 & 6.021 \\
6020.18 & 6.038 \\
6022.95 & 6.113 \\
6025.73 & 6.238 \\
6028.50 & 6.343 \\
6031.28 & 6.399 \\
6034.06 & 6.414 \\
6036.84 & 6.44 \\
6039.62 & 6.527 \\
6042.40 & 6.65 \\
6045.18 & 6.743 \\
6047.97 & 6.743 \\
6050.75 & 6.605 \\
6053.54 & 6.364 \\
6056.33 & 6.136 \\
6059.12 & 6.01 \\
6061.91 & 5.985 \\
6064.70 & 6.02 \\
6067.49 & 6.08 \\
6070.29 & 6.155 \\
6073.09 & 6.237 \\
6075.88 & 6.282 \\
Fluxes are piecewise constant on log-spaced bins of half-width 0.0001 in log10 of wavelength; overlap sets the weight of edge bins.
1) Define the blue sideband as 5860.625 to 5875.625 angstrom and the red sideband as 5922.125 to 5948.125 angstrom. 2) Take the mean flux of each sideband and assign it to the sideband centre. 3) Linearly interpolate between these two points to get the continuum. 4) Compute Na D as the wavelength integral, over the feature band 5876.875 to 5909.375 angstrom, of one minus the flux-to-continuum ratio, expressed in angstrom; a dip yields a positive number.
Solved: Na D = 1.4 angstrom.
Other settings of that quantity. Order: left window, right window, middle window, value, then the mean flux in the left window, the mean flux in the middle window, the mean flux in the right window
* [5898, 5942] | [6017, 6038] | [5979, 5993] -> -0.7 angstrom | 6.25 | 6.56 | 6.26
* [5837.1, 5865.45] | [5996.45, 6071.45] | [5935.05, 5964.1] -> 0.6 angstrom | 6.47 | 6.21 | 6.22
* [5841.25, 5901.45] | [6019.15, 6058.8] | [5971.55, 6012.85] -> 0.5 angstrom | 6.3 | 6.29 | 6.4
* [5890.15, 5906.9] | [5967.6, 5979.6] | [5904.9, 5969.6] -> -1.4 angstrom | 5.9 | 6.27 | 6.38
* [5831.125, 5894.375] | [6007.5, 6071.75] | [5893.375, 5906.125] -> 0.9 angstrom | 6.42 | 5.93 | 6.25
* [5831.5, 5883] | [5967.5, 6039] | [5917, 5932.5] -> 0.4 angstrom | 6.53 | 6.24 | 6.27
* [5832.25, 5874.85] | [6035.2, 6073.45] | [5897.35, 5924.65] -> 0.7 angstrom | 6.52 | 6.29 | 6.34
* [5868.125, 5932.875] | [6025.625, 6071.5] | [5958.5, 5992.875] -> -0.7 angstrom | 6.25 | 6.43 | 6.35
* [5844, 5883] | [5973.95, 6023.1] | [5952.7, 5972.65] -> 0.2 angstrom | 6.49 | 6.25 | 6.23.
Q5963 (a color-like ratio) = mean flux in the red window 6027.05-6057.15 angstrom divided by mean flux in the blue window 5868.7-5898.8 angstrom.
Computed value 1.05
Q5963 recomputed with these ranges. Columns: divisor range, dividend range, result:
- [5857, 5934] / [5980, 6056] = 1.01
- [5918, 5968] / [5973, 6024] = 1.00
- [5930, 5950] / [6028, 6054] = 1.05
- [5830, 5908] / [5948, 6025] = 0.98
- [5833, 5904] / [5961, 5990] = 1.02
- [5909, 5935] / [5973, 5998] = 1.03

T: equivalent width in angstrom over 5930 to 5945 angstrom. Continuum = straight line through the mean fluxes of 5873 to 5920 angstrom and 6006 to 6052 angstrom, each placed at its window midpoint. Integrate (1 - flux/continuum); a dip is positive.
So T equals 0.1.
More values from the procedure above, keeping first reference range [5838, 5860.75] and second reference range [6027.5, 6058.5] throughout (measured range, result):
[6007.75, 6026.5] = 1.32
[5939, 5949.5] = 0.33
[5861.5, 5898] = 1.47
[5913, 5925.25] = 0.26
